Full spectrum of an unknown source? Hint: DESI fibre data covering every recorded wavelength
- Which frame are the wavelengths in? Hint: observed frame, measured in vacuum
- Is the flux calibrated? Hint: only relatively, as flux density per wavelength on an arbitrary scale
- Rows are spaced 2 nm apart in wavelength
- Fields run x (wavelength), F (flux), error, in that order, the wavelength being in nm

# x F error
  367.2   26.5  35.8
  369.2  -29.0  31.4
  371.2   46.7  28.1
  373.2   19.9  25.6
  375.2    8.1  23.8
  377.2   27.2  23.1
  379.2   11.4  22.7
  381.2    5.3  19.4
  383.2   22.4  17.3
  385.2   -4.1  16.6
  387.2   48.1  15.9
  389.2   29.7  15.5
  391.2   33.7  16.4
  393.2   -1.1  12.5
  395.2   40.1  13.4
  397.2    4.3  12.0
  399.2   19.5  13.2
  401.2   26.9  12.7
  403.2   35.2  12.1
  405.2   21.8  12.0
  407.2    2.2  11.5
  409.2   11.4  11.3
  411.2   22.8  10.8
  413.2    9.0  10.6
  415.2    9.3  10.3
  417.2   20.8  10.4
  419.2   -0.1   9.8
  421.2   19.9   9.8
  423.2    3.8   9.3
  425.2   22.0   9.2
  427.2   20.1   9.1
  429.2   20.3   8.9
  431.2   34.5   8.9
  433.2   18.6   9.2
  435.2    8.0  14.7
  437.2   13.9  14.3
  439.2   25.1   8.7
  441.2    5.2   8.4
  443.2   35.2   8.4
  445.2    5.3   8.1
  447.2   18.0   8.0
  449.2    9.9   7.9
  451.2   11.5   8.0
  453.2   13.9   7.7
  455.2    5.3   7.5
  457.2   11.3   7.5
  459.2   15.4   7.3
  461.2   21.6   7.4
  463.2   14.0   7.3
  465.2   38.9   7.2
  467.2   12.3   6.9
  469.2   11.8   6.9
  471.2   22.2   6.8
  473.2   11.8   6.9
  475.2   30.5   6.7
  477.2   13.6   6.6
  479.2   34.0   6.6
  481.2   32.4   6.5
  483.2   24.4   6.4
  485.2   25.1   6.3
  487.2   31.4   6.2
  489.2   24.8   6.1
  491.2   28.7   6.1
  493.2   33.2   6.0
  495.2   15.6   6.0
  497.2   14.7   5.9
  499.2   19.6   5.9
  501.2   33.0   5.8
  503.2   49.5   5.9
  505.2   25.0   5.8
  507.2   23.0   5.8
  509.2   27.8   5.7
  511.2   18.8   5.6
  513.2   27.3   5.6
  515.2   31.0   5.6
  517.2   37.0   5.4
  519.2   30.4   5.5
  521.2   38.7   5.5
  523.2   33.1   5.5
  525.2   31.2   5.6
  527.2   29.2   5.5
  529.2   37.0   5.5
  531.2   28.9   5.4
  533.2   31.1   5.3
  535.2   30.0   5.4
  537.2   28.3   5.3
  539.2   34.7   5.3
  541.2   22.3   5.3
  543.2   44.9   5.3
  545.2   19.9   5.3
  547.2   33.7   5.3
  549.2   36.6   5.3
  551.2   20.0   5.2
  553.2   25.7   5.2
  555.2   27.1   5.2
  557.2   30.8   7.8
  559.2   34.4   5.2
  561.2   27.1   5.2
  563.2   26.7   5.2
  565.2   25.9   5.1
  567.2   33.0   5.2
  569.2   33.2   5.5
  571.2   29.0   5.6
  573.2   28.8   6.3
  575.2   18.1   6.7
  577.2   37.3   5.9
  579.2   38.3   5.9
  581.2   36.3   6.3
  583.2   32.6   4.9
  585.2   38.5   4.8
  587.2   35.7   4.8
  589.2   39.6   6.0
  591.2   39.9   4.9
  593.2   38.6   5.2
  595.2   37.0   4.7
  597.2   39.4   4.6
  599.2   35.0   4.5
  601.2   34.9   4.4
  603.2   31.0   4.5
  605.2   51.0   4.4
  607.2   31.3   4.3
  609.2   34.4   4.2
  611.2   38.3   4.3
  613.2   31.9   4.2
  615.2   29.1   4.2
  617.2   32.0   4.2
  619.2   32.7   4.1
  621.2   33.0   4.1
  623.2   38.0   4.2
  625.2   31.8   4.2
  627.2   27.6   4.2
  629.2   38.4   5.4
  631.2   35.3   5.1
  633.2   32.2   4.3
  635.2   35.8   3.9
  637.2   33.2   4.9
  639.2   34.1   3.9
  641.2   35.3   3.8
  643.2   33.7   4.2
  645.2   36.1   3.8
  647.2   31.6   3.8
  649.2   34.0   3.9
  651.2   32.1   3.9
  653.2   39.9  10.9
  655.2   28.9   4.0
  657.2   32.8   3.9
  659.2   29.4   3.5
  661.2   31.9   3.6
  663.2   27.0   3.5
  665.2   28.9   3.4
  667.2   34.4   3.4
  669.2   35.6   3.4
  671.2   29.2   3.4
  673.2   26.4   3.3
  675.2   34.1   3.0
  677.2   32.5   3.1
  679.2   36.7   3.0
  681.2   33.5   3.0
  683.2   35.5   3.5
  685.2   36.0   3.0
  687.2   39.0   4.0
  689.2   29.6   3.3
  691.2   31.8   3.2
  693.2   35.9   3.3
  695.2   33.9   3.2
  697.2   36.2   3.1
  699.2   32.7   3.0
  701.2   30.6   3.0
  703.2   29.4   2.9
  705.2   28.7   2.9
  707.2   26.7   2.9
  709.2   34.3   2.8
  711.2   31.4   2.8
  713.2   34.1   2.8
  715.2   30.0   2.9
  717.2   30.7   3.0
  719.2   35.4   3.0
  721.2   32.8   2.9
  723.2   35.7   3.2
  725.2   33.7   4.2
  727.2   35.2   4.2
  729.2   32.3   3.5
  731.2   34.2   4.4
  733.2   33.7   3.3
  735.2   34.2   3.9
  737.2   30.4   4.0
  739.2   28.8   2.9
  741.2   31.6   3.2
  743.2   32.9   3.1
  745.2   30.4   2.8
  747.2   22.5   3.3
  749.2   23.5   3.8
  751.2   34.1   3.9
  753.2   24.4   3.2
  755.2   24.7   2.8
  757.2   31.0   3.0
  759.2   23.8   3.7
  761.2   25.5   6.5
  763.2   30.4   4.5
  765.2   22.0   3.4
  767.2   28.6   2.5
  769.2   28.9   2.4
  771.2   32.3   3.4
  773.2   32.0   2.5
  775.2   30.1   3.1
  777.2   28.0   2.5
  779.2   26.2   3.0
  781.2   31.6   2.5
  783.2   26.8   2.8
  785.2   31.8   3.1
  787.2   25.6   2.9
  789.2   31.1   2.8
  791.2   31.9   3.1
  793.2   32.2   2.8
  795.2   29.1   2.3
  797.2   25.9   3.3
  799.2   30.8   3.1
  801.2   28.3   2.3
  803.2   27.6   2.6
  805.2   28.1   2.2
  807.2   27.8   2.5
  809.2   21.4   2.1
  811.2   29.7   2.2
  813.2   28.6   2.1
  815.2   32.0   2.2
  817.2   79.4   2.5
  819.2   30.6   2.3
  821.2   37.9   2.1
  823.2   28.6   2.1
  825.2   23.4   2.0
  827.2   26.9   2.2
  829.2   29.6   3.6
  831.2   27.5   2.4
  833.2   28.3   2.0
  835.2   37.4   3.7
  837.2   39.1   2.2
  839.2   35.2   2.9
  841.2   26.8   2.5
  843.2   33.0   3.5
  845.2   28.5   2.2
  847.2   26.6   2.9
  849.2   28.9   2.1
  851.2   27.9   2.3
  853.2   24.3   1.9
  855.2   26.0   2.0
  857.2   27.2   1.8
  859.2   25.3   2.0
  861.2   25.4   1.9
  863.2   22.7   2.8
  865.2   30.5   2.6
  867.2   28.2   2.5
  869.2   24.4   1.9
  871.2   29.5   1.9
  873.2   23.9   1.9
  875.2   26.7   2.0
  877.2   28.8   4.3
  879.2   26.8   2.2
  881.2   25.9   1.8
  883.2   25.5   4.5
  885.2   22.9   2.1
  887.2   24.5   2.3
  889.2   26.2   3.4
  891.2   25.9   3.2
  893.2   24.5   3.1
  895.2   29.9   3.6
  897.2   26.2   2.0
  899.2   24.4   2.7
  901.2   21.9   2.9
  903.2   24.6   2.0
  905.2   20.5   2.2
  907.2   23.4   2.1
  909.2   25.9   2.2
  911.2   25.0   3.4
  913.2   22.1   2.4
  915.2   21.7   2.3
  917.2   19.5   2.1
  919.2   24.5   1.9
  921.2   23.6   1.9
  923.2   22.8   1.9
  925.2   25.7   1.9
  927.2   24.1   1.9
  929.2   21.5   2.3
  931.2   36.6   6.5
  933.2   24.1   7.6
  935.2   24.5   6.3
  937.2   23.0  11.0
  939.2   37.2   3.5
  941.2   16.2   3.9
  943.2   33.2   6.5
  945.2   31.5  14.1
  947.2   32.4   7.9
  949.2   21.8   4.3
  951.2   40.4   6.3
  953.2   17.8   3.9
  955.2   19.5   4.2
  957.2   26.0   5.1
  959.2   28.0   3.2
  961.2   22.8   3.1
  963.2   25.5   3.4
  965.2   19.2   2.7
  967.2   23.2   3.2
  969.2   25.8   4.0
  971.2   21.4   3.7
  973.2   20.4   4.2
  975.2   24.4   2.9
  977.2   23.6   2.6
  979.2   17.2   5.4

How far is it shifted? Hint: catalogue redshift 0.25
